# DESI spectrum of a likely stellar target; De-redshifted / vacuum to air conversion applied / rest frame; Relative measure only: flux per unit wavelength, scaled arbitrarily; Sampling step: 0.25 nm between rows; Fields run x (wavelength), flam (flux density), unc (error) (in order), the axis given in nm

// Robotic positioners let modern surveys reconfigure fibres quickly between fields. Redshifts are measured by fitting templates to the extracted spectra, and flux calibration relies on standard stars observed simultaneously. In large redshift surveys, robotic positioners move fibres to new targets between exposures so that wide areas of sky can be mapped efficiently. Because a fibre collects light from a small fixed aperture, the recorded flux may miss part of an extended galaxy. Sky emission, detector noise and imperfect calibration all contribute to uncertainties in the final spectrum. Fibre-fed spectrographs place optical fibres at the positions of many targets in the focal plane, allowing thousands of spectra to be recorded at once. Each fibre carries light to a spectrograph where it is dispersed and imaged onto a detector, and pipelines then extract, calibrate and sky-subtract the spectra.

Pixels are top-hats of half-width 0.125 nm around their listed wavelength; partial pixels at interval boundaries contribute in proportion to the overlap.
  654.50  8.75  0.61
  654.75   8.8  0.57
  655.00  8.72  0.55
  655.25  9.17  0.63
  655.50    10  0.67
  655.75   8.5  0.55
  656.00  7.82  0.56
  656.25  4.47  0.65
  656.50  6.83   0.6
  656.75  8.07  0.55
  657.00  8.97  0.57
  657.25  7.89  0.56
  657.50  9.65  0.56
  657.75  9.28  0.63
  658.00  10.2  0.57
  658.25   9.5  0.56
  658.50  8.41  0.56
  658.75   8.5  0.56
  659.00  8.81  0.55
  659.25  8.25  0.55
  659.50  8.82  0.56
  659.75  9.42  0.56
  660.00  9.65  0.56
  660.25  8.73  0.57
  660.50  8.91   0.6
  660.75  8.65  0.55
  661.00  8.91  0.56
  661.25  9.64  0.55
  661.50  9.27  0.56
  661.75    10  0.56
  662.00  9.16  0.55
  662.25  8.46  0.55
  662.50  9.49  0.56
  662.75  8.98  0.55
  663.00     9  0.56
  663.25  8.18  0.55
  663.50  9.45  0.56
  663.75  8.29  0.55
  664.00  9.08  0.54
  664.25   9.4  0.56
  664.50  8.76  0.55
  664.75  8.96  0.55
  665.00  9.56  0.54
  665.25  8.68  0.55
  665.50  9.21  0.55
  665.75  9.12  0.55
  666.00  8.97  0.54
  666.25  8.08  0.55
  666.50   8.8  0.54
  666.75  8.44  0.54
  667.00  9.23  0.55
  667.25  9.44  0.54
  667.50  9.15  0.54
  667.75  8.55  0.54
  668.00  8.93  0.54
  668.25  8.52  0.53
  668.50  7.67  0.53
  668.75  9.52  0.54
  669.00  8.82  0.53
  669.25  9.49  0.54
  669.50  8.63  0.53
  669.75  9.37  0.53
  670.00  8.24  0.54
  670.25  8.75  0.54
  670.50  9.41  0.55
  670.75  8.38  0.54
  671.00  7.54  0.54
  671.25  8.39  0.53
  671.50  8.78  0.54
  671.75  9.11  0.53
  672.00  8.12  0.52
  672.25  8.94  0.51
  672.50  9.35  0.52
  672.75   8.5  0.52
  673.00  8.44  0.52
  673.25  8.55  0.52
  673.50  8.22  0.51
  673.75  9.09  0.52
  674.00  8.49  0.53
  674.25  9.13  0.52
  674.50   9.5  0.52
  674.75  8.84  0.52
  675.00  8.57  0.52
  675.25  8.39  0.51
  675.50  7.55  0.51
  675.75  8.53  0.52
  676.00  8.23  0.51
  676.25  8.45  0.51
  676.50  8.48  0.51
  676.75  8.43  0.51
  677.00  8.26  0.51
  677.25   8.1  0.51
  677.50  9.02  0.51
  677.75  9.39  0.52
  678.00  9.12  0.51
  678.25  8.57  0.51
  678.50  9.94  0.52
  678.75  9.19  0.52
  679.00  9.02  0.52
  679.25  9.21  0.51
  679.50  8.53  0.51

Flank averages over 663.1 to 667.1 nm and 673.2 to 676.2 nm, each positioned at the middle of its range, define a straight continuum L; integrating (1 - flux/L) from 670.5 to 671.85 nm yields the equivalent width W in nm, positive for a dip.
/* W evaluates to 0.03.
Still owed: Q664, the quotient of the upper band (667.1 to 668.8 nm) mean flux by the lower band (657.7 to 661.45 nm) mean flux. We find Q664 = 1.0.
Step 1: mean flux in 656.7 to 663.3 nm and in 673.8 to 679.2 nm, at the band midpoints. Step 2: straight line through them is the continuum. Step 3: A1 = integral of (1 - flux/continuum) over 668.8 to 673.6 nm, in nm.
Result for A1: 0.07 nm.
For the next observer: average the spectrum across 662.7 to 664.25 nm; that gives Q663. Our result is 8.87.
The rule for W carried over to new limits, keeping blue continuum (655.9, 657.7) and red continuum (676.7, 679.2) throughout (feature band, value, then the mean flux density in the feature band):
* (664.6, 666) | -0.15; 9.09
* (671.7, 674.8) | -0.04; 8.78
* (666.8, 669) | -0.13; 8.86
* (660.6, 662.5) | -0.28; 9.17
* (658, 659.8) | -0.24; 8.89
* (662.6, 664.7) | -0.20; 8.9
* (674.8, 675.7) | 0.05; 8.26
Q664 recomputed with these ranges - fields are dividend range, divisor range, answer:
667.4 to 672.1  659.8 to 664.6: 0.96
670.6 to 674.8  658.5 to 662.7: 0.96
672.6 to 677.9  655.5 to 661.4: 0.99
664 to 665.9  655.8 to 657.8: 1.16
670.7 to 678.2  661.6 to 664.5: 0.95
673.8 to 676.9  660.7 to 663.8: 0.94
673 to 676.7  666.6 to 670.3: 0.97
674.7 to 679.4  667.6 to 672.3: 1.00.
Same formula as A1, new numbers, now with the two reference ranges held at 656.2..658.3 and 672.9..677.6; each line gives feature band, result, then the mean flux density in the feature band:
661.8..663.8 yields -0.12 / 8.94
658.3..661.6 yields -0.20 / 8.93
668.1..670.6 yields -0.10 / 8.84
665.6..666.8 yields -0.03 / 8.71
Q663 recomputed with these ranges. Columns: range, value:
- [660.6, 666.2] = 9.04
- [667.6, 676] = 8.67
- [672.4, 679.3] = 8.73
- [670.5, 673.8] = 8.59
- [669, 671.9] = 8.73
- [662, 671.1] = 8.86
